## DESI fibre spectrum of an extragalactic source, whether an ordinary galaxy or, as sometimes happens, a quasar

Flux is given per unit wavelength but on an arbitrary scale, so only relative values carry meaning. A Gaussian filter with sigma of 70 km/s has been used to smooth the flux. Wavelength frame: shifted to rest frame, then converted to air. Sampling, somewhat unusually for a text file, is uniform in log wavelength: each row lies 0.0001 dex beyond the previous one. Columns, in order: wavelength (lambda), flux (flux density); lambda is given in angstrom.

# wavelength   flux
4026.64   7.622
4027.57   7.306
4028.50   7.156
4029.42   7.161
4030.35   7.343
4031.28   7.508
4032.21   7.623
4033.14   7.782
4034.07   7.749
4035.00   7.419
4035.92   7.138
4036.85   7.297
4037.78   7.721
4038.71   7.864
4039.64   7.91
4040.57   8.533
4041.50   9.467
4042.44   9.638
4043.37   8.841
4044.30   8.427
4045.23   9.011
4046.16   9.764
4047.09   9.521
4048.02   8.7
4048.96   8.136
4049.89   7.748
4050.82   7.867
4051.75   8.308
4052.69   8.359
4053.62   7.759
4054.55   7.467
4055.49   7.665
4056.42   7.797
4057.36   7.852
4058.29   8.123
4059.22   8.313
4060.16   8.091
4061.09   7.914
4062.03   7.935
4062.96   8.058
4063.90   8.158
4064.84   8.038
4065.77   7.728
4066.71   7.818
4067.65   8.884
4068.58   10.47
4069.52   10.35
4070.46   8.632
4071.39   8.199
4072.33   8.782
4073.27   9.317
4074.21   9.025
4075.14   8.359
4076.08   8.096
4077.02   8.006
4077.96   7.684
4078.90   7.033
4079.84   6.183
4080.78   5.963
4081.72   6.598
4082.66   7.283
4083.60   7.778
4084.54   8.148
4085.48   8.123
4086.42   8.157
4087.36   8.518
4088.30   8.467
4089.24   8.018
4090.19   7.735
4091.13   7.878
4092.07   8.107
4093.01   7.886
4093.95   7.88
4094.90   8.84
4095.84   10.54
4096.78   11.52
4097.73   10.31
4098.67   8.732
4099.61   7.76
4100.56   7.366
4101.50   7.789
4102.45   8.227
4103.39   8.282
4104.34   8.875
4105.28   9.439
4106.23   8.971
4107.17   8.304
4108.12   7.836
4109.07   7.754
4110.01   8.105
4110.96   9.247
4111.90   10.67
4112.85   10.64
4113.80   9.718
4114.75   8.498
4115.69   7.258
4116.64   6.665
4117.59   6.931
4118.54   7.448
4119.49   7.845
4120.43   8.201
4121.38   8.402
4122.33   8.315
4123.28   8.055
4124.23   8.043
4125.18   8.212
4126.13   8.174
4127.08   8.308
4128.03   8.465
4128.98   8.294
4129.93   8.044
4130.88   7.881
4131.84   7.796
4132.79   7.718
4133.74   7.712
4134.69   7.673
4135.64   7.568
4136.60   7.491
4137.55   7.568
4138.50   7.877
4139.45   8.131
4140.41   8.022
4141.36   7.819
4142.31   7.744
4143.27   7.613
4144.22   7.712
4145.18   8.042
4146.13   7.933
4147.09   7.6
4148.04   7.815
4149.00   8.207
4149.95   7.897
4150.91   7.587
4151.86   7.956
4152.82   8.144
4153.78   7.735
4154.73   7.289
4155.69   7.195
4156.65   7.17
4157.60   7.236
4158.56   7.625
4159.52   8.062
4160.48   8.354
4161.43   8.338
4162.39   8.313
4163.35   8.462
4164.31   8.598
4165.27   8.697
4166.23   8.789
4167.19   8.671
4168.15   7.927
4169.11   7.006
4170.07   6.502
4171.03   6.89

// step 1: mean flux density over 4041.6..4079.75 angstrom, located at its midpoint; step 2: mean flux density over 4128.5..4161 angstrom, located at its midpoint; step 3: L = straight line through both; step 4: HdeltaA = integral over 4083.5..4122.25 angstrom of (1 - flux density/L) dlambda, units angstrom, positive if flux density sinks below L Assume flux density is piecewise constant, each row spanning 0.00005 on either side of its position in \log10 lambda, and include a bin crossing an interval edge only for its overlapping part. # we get -1.8 angstrom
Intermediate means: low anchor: 8.38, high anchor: 7.78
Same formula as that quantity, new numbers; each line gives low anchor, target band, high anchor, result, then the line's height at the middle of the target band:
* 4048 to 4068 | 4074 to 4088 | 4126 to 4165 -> 0.6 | 7.98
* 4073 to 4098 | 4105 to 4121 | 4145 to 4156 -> -0.8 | 8.01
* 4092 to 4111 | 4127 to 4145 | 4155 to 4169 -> 1.0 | 8.31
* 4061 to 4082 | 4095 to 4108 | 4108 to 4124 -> -1.0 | 8.28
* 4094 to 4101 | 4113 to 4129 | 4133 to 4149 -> 0.6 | 8.44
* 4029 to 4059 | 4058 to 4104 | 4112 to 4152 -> -1.2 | 8.06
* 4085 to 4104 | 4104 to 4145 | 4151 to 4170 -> 0.5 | 8.25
